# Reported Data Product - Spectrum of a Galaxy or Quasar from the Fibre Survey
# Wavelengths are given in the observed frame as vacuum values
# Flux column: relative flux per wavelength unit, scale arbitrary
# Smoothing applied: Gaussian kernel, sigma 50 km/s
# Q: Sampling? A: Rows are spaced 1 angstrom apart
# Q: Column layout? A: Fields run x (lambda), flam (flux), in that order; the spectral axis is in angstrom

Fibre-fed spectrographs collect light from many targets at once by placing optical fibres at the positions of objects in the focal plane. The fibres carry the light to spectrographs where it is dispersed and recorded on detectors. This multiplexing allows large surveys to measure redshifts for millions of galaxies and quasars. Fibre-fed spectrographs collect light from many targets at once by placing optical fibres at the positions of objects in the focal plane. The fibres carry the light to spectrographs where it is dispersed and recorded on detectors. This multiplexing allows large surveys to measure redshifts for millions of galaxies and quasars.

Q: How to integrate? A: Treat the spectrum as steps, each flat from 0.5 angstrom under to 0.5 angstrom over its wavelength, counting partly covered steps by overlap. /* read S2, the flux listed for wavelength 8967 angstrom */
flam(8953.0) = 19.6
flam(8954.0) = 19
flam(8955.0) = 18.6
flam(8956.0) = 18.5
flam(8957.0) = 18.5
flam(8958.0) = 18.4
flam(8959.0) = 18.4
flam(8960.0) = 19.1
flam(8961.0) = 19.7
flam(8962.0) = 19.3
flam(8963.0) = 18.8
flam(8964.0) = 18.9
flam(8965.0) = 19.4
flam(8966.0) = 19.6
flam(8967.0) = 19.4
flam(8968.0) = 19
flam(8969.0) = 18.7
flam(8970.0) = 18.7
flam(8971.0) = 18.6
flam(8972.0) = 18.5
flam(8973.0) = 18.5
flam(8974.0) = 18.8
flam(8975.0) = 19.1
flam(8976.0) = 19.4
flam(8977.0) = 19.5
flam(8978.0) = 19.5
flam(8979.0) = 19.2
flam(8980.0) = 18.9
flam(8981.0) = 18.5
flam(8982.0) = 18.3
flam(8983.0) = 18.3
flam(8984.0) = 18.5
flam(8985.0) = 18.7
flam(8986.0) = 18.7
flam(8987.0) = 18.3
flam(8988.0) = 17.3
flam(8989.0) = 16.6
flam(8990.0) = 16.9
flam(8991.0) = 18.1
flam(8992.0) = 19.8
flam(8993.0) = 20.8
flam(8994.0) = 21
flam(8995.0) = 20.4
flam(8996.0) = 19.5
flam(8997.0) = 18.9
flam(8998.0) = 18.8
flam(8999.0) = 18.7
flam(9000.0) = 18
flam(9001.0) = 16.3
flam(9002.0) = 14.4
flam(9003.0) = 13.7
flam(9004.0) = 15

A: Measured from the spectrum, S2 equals 19.4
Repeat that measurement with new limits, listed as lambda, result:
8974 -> 18.8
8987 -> 18.3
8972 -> 18.5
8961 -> 19.7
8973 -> 18.5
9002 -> 14.4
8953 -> 19.6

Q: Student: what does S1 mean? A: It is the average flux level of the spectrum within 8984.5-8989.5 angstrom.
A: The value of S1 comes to 17.9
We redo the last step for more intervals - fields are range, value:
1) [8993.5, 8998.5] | 19.7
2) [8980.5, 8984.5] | 18.4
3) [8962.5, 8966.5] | 19.2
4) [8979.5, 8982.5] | 18.6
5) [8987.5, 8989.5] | 17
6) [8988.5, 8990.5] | 16.8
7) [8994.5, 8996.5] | 19.9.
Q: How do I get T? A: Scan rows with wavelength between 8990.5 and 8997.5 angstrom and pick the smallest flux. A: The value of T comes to 18.1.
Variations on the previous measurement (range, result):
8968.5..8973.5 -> 18.5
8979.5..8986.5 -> 18.3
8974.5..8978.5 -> 19.1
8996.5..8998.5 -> 18.8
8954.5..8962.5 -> 18.4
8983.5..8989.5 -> 16.6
